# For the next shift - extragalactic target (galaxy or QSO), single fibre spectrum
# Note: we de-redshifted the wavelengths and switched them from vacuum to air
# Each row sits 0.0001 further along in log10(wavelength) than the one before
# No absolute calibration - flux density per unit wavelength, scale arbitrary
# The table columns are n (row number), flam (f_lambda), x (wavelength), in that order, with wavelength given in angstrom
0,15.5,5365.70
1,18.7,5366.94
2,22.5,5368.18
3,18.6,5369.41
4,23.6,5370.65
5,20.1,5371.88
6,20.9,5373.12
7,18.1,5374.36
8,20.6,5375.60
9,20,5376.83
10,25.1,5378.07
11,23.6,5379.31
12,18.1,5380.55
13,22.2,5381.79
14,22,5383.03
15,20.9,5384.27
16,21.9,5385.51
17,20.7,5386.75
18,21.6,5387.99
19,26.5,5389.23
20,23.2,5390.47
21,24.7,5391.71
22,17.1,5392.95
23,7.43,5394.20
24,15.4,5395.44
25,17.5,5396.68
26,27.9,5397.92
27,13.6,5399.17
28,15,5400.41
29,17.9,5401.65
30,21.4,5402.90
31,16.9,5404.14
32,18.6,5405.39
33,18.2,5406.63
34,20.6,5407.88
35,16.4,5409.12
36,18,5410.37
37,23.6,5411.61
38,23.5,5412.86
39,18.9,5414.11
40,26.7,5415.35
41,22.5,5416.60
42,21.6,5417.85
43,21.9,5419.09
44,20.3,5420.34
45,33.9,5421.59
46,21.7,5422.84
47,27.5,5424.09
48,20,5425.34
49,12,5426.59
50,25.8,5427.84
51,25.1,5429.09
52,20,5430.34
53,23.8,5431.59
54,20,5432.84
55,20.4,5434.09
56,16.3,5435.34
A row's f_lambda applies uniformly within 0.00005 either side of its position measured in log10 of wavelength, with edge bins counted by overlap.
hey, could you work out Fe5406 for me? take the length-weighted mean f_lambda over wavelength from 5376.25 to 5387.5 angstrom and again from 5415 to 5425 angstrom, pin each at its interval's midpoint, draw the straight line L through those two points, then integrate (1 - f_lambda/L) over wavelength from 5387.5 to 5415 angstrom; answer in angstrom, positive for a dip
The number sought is 4.3 angstrom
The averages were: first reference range 21.6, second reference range 24.3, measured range 19.3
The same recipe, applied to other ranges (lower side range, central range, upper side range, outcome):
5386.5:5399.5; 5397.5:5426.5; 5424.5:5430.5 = -0.82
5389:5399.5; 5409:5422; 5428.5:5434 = -1.06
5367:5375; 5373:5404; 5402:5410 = -0.78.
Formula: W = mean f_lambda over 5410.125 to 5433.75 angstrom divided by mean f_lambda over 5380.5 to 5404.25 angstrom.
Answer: 1.14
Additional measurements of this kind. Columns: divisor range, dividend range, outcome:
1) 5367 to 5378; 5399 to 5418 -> 0.95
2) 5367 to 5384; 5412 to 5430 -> 1.09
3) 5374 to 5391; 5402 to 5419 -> 0.94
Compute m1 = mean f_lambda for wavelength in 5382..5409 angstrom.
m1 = 19.5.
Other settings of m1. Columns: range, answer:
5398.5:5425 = 20.9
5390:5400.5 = 18.1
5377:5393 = 22.2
